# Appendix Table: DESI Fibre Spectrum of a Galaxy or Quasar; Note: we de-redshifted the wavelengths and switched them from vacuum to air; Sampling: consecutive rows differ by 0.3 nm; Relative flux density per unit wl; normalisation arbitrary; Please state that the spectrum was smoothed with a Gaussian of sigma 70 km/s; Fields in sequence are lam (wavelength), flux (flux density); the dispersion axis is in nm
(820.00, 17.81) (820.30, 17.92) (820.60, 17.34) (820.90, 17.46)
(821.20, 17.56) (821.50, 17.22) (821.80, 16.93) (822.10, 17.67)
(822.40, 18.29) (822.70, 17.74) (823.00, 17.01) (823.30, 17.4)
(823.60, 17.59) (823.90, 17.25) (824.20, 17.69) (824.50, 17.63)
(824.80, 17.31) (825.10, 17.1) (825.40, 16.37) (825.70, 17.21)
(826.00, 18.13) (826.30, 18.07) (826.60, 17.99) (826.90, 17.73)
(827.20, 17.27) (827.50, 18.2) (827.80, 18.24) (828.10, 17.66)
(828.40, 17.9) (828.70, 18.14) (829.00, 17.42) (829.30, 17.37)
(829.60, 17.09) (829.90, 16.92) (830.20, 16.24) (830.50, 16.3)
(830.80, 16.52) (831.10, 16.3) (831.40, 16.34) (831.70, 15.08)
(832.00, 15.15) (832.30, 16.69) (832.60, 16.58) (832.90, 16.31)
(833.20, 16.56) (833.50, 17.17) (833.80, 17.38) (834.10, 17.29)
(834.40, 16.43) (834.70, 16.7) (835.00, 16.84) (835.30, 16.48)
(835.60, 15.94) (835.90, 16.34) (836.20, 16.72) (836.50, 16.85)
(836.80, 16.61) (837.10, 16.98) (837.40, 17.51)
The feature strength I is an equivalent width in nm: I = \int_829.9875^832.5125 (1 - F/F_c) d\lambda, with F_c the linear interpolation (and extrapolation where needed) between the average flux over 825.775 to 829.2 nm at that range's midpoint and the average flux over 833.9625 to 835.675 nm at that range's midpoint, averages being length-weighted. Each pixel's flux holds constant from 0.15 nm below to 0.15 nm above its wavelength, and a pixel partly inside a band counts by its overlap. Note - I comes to 0.16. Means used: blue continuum 17.9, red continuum 16.6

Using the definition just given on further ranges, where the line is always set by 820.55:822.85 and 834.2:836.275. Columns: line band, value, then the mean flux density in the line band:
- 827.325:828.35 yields -0.06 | 18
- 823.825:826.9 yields -0.04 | 17.5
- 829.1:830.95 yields 0.02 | 16.8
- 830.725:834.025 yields 0.07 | 16.4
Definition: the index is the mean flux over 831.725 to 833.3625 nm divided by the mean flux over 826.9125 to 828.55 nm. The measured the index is 0.91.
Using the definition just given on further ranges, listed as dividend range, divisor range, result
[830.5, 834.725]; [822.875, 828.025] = 0.94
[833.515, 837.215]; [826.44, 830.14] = 0.95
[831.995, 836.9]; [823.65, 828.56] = 0.94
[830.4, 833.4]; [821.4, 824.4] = 0.93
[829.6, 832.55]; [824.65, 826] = 0.95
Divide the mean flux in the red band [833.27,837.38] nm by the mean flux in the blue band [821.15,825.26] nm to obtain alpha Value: 0.96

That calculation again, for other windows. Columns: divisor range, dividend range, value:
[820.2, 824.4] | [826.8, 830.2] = 1.00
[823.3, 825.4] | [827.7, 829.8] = 1.02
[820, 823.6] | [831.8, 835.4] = 0.95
